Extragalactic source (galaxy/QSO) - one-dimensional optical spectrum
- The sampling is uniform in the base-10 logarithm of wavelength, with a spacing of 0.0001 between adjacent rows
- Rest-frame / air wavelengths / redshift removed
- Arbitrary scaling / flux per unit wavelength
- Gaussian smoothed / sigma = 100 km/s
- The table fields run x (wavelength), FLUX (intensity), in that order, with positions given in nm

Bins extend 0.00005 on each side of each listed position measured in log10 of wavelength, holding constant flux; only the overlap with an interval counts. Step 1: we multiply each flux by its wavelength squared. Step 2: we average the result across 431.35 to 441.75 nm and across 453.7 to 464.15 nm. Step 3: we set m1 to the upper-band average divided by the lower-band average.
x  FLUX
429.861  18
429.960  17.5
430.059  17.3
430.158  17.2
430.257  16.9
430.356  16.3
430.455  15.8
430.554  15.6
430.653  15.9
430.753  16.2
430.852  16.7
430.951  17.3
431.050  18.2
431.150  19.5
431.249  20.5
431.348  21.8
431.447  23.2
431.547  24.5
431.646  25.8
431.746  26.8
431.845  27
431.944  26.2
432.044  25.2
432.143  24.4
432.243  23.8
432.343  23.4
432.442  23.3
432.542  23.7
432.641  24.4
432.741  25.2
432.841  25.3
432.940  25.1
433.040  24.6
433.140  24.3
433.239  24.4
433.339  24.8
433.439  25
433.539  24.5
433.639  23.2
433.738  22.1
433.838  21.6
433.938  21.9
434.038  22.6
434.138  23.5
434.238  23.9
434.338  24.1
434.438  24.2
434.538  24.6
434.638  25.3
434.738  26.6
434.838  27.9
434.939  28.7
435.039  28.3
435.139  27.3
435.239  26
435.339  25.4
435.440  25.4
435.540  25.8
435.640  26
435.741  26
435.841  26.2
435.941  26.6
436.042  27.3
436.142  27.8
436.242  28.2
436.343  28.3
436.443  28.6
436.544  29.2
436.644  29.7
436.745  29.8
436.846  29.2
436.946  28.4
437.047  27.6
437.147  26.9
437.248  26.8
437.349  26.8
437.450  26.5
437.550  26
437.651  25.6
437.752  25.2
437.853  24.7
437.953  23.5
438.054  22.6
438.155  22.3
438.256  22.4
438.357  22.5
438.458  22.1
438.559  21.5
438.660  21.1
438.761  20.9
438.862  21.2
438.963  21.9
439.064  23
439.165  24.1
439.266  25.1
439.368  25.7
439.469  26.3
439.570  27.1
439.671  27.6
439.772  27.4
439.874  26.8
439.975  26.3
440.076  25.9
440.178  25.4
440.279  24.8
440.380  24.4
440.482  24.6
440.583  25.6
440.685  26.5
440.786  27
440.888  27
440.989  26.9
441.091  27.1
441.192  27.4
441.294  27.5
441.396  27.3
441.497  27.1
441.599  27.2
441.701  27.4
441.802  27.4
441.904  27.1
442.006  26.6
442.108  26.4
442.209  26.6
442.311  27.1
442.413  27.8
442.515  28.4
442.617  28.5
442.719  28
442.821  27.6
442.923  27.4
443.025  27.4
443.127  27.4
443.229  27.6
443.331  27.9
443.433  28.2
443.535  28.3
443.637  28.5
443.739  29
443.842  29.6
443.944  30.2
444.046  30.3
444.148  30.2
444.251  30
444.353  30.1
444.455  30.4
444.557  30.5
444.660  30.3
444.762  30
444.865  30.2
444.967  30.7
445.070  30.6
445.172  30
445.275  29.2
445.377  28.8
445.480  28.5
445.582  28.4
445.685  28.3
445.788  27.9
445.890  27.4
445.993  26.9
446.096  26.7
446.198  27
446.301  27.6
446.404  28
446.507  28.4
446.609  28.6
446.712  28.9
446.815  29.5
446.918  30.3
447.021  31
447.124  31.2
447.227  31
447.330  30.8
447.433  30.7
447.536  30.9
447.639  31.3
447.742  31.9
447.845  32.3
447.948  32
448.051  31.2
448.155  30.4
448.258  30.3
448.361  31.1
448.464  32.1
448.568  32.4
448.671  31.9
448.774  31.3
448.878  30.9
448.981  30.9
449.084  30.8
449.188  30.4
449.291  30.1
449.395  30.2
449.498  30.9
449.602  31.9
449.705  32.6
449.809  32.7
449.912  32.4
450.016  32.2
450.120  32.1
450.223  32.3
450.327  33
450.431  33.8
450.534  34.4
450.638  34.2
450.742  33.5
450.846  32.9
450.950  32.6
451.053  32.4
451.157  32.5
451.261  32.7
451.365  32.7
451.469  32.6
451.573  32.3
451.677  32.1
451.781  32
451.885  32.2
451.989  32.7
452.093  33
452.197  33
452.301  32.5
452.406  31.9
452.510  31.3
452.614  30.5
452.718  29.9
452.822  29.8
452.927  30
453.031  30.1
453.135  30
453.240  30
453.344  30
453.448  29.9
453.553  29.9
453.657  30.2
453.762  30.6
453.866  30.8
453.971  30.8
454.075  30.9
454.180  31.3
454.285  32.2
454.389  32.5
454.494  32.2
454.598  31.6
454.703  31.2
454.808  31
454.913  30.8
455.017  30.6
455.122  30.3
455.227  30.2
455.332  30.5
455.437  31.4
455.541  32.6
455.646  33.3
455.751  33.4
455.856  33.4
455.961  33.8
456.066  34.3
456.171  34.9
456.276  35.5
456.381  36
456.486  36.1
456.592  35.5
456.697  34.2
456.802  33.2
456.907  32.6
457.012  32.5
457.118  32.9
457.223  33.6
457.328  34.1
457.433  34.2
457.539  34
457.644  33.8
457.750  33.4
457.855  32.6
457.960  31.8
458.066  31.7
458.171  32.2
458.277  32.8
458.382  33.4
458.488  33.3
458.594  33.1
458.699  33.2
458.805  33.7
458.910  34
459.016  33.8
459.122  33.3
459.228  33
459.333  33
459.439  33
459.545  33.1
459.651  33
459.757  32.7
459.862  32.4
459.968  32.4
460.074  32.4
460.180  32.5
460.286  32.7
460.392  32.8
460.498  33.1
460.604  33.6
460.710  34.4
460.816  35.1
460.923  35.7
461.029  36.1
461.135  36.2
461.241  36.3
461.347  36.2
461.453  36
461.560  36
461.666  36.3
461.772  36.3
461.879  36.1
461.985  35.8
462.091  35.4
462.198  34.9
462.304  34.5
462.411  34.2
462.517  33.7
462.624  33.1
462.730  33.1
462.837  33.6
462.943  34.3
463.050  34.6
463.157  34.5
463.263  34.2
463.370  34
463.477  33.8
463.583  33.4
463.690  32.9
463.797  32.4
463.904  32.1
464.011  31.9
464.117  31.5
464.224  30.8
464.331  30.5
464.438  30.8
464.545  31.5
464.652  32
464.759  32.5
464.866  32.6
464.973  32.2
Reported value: 1.5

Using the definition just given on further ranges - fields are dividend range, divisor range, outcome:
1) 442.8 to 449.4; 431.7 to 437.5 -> 1.21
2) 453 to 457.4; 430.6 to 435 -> 1.52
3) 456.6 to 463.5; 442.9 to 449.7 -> 1.21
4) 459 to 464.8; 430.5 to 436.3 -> 1.59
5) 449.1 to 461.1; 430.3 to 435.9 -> 1.53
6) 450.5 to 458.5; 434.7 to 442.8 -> 1.32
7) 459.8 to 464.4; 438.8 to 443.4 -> 1.41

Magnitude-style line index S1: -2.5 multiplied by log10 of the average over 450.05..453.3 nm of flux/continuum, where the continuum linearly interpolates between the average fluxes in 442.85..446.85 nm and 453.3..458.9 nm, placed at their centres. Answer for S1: -0.03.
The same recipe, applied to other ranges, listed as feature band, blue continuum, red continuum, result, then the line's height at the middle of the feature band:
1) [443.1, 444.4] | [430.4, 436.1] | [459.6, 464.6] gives -0.06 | 27.4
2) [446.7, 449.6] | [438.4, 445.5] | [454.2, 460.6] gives -0.05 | 29.5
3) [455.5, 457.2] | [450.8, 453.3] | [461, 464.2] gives -0.04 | 32.8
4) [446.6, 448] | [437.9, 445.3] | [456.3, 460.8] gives -0.07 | 29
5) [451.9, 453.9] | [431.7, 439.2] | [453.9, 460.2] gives 0.02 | 31.4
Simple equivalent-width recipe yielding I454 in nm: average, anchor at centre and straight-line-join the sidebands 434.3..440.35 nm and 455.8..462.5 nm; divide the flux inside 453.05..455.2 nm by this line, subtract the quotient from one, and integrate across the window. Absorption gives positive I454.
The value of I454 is 0.09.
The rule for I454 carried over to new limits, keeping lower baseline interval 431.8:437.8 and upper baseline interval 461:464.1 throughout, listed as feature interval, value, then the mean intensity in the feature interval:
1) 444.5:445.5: -0.033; 29.9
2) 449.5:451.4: -0.129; 32.8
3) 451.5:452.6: -0.037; 32.2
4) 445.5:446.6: 0.060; 27.7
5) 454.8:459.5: -0.047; 33.1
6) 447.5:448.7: -0.061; 31.5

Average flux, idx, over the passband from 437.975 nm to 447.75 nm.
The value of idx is 27.4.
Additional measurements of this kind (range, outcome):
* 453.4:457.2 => 32.3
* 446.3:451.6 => 31.5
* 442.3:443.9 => 28.1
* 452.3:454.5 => 30.7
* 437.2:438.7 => 24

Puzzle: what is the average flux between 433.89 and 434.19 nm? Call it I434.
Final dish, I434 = 22.7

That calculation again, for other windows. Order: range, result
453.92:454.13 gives 30.9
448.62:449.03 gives 31.3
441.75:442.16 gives 26.9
